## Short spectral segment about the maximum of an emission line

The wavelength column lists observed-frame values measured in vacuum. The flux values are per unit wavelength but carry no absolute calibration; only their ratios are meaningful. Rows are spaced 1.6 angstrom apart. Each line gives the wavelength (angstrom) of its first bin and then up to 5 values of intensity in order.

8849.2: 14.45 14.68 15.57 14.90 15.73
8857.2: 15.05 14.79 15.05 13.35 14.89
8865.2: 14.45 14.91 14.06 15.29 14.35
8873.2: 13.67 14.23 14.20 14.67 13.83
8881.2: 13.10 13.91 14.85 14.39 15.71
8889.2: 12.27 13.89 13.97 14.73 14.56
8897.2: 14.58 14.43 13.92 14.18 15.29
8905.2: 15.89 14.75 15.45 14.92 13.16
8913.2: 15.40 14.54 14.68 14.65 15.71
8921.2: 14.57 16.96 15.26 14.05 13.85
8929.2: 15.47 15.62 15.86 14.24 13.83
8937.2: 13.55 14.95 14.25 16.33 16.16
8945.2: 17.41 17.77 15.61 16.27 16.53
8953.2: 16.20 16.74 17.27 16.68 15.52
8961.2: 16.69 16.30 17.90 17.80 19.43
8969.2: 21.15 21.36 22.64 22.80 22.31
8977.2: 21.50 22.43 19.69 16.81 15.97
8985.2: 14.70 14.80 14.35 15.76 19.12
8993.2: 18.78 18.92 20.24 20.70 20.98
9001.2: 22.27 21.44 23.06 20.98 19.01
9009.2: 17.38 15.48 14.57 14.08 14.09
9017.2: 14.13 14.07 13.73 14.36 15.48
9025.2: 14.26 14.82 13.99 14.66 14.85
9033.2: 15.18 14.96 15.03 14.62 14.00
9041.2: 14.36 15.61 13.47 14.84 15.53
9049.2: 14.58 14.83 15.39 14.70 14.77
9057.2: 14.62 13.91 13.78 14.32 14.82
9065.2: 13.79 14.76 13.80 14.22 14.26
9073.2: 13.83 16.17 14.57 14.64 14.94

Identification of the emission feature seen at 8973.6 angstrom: H-alpha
